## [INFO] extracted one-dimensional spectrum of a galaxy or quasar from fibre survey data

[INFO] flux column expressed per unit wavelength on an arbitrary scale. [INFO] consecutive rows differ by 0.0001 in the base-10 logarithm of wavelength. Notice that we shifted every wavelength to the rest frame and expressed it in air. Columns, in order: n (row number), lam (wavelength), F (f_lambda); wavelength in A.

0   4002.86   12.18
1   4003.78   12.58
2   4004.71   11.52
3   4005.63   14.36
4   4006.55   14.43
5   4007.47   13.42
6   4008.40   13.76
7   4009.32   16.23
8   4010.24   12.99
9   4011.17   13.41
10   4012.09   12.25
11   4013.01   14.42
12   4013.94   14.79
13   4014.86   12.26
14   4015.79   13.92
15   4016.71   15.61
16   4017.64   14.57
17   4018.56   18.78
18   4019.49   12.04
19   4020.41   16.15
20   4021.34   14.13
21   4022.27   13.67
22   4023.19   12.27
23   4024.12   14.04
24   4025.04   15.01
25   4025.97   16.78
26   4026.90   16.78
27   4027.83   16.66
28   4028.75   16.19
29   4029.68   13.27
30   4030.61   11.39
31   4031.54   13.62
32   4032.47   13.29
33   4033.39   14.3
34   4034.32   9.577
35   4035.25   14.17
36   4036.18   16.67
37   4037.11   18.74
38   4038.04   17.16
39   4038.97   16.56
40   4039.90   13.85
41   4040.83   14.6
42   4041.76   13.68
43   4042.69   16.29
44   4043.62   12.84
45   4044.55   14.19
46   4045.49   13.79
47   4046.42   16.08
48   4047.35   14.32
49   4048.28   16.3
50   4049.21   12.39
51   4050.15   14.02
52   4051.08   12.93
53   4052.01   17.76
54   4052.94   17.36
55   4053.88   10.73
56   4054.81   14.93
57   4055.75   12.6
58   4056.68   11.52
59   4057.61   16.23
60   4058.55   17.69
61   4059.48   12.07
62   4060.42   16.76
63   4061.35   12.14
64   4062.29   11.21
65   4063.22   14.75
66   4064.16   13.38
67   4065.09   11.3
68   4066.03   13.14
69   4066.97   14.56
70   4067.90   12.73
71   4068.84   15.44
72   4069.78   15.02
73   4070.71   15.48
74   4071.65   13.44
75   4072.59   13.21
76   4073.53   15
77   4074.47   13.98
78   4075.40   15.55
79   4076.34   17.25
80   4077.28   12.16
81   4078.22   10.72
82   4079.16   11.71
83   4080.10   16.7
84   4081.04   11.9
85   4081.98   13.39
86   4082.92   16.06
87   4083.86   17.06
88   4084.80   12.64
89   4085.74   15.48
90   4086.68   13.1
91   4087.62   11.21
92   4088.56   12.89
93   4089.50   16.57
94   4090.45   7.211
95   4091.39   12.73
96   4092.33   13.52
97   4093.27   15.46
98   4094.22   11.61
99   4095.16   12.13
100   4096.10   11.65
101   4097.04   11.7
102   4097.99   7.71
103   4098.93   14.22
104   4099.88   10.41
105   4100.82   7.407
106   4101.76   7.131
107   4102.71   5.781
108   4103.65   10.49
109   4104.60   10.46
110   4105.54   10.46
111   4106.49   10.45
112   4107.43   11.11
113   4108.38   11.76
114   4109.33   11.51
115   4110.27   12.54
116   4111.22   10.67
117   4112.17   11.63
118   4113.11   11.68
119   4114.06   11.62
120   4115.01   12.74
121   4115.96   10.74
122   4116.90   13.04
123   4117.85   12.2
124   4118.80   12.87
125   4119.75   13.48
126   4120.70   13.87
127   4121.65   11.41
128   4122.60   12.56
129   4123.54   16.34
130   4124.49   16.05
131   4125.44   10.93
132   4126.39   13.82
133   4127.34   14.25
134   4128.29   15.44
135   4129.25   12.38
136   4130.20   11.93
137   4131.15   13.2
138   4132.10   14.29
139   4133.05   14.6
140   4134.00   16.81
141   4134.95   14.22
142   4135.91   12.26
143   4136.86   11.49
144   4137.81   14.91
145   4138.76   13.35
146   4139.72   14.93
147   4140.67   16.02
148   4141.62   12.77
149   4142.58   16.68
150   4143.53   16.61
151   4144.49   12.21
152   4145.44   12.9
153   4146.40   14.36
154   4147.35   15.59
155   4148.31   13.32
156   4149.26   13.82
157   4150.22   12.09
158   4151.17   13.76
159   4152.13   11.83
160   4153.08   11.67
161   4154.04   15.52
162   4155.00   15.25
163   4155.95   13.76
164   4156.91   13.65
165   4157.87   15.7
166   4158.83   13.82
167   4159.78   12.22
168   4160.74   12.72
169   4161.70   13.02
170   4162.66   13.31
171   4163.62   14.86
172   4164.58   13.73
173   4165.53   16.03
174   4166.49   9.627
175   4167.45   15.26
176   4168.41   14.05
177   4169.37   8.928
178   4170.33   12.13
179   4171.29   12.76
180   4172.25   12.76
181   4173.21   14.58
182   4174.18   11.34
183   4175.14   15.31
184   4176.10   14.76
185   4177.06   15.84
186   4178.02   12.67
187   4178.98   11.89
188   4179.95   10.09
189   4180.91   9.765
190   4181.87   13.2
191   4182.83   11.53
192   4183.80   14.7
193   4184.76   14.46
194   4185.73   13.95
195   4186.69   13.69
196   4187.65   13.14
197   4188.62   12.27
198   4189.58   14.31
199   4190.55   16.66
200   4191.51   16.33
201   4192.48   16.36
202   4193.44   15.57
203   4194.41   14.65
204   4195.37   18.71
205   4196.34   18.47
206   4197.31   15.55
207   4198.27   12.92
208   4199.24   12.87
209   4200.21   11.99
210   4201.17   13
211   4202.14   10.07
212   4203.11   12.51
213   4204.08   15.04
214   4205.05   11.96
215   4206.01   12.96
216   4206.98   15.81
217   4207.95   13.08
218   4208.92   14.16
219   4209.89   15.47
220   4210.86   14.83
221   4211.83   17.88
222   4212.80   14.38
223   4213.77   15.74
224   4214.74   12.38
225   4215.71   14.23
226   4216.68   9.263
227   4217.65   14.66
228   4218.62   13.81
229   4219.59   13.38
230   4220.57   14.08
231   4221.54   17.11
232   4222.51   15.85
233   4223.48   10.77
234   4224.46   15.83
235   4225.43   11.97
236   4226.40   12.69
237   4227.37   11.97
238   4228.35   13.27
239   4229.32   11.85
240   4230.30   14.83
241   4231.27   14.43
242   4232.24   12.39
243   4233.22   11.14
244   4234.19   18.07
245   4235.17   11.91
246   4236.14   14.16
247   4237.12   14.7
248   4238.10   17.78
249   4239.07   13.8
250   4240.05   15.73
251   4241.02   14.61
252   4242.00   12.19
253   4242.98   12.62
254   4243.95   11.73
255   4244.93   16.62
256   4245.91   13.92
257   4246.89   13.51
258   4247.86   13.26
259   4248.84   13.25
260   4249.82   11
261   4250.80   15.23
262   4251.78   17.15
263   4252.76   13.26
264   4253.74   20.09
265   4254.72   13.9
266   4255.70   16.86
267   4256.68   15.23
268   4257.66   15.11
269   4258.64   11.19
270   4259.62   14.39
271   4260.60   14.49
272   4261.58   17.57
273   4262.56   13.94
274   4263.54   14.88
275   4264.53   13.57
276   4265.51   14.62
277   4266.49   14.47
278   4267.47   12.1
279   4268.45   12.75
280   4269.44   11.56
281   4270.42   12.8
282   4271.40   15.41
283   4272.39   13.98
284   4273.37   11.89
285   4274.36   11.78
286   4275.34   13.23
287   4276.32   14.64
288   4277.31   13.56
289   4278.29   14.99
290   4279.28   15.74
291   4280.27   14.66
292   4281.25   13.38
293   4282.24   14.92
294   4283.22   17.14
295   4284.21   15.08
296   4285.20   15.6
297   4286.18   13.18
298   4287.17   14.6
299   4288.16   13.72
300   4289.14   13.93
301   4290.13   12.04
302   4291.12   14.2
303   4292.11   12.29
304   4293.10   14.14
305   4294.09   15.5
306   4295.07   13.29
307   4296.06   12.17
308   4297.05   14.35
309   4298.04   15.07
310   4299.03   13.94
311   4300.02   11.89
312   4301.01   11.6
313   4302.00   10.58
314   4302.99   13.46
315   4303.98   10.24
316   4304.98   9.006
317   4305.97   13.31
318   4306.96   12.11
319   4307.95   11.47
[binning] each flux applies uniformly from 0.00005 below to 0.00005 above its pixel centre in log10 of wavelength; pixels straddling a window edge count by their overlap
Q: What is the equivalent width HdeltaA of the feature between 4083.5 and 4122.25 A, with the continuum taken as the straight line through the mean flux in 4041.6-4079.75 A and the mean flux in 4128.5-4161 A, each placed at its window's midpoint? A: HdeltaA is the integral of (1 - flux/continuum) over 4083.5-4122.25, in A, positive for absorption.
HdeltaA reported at 6.1 A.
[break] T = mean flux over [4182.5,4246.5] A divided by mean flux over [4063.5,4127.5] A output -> 1.12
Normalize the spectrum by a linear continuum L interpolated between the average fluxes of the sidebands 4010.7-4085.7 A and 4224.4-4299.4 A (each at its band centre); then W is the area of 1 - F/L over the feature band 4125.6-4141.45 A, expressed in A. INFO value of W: 0.3 A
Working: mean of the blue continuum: 14.3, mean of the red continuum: 14.1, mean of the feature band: 13.9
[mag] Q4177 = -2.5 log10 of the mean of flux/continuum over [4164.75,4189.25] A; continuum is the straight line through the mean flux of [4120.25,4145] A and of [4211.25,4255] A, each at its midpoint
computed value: 0.08 mag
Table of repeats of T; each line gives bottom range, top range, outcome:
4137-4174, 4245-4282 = 1.04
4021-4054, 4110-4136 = 0.90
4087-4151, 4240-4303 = 1.11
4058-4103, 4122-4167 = 1.06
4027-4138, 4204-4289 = 1.06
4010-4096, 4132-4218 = 0.98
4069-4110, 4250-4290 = 1.15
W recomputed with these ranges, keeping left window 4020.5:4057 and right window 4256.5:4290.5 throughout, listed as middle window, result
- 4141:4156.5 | 0.4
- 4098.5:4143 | 5.6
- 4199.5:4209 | 0.8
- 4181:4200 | -0.5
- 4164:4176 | 1.0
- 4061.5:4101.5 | 3.6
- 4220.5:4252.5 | 0.5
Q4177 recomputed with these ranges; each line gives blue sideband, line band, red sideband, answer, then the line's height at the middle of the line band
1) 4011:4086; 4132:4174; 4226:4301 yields 0.04 mag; 14.2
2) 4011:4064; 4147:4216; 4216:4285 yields 0.03 mag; 14.2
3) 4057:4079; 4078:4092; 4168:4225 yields 0.05 mag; 14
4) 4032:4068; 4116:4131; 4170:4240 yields 0.06 mag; 14.1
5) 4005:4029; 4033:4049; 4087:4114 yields -0.10 mag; 13.6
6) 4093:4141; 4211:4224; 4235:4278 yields -0.04 mag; 13.6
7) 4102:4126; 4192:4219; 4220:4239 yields -0.06 mag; 13.5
